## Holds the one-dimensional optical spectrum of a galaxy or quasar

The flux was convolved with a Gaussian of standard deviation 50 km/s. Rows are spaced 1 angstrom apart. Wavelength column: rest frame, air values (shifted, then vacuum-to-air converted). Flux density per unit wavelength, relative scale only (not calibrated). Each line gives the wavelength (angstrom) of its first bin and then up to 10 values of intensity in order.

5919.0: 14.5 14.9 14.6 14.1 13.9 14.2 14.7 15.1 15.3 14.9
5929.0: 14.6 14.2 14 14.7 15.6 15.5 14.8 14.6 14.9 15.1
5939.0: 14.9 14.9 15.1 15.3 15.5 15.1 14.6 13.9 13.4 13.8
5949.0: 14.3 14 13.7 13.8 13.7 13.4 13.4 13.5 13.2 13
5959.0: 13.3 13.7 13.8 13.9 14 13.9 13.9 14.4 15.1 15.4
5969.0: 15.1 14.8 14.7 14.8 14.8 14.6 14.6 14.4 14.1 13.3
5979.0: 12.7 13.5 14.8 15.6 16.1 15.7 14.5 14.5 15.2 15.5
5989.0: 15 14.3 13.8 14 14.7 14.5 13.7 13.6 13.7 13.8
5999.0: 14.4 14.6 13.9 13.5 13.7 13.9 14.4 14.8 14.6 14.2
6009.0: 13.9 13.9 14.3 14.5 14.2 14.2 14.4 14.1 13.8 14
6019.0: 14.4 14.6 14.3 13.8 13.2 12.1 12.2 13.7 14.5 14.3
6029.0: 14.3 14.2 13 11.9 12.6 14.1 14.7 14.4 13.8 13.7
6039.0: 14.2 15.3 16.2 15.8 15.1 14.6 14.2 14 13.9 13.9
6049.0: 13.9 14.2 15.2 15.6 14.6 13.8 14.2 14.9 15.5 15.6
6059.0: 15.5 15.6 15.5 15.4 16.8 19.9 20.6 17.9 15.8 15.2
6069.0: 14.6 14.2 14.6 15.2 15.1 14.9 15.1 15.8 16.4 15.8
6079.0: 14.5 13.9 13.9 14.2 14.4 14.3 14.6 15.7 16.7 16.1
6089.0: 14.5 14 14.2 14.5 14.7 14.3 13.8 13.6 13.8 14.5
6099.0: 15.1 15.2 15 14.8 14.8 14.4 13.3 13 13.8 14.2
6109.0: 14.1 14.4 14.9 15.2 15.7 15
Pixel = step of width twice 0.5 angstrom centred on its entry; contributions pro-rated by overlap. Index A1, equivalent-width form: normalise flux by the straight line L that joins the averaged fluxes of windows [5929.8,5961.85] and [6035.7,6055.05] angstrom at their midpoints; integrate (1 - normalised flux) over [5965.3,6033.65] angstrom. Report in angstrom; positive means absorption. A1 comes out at 1.0 angstrom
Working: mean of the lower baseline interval 14.3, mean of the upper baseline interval 14.5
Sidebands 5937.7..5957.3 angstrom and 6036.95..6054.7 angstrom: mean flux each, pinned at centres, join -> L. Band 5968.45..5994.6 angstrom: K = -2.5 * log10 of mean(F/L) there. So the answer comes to -0.02 mag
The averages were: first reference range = 14.2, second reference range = 14.6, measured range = 14.6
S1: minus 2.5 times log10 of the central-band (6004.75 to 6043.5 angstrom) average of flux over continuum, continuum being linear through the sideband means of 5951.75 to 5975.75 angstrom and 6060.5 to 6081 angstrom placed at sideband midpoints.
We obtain 0.07 mag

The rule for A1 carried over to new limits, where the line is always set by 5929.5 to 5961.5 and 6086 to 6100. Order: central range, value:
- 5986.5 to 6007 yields 0.21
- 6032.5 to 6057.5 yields 0.07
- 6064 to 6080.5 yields -1.27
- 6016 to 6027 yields 0.61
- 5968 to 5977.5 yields -0.23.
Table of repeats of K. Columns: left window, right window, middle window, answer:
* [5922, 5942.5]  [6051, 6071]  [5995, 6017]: 0.093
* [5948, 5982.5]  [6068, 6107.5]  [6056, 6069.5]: -0.130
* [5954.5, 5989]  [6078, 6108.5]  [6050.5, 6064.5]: -0.082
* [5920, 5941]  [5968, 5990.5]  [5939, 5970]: 0.042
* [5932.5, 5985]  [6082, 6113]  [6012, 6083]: -0.016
